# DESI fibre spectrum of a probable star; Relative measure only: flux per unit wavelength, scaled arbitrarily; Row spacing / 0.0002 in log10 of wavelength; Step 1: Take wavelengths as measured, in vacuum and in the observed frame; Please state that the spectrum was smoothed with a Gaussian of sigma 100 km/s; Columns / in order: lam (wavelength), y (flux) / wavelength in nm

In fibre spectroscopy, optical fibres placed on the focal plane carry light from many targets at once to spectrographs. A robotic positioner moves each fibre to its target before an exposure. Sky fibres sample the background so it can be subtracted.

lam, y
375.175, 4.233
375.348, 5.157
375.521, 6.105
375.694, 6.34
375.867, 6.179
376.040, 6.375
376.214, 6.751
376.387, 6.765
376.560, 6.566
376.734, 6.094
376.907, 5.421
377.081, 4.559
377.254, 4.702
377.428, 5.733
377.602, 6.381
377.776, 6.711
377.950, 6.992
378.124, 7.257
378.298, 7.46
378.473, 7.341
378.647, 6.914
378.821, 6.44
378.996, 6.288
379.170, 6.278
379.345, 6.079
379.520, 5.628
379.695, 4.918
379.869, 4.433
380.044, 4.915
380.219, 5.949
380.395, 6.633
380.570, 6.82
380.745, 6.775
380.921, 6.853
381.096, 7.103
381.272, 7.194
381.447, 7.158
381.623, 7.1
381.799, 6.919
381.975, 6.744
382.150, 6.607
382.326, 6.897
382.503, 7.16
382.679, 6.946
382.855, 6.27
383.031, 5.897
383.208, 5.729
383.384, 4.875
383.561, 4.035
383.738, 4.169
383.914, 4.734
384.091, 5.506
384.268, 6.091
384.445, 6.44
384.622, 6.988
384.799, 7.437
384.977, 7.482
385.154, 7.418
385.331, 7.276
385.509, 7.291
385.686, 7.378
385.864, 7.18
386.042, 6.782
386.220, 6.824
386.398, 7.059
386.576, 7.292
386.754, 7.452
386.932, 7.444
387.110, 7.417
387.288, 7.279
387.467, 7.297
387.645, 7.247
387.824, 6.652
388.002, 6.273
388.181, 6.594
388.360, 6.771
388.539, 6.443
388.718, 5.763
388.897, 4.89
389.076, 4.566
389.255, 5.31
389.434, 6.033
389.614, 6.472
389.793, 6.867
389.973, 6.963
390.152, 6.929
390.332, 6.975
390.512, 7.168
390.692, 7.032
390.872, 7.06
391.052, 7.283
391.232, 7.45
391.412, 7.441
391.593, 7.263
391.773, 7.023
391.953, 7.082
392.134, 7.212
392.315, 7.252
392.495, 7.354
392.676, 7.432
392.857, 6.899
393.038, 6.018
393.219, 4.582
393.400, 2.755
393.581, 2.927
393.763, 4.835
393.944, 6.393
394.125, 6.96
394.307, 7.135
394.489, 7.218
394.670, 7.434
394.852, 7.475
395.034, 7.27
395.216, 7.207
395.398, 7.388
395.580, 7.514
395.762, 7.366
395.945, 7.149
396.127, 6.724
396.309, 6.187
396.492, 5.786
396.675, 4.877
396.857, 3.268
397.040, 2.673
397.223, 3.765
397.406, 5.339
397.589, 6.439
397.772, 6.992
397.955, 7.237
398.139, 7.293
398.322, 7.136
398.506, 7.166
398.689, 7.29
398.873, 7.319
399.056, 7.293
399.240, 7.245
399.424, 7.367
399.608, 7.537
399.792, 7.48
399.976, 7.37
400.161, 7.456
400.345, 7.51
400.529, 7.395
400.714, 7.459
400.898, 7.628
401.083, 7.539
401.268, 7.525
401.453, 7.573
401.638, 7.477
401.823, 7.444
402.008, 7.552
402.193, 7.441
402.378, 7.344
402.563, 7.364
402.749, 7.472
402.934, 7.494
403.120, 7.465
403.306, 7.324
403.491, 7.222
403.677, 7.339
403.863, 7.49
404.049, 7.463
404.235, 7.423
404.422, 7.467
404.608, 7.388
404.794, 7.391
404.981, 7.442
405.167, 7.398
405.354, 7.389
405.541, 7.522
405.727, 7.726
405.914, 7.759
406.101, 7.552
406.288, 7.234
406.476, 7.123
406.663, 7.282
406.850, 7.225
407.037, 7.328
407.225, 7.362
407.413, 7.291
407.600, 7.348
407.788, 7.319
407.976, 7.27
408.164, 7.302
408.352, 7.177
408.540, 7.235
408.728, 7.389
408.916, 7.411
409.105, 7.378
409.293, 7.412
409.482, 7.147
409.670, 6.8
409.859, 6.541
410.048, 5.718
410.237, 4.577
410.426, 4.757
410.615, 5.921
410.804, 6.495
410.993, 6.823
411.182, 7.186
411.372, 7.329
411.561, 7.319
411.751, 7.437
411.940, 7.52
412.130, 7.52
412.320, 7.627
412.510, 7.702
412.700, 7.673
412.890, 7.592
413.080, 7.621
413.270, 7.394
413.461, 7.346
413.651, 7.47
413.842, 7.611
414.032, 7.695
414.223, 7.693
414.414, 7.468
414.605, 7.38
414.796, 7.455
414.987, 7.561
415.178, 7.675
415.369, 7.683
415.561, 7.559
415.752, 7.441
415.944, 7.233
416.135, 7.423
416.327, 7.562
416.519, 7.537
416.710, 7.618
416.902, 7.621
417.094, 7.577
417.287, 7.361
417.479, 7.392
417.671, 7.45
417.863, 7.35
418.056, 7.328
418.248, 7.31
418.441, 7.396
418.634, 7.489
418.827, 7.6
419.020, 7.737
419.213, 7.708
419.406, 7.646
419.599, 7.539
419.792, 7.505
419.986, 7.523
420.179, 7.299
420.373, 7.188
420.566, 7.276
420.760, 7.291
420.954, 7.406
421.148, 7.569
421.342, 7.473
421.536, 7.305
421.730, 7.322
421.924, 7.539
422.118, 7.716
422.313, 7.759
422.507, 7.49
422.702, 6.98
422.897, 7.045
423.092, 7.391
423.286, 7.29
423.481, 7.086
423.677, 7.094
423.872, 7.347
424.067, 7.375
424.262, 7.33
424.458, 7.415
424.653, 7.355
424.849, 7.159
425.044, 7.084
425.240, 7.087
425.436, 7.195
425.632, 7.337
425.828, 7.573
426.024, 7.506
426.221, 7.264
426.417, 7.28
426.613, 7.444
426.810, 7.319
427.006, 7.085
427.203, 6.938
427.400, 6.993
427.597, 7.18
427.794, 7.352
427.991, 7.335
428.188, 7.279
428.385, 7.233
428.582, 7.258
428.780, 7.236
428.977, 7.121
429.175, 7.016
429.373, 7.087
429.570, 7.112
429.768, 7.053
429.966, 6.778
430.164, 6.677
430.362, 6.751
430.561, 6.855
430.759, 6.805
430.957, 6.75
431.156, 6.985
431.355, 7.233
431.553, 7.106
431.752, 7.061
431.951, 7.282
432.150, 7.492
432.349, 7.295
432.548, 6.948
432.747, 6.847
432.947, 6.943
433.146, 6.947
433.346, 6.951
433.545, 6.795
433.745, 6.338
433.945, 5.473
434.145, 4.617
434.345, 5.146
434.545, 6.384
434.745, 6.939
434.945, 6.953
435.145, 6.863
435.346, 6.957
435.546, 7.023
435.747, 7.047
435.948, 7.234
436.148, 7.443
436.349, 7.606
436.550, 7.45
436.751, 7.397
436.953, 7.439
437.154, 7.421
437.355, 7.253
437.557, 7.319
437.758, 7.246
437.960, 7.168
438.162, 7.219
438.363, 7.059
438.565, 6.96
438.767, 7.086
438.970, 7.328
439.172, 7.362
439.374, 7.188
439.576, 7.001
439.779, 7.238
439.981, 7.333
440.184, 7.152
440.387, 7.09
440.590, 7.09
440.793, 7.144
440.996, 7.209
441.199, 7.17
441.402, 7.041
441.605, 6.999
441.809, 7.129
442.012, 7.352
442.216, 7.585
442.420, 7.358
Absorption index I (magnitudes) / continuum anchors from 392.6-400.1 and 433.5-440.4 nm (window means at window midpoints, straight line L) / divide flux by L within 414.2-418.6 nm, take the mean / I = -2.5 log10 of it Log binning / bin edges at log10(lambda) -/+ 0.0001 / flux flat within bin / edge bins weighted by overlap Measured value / -0.12 mag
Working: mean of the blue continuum 6.39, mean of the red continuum 6.96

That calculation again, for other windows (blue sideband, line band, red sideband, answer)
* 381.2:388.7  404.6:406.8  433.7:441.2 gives -0.10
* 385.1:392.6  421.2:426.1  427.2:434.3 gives -0.07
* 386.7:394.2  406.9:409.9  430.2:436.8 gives -0.09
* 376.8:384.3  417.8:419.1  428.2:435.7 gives -0.12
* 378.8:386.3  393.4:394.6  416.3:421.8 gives 0.18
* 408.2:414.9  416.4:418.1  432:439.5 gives -0.06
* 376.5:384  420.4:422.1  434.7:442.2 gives -0.08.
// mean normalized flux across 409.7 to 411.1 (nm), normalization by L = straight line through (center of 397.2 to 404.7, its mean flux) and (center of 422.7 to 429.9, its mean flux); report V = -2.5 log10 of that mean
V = 0.23 mag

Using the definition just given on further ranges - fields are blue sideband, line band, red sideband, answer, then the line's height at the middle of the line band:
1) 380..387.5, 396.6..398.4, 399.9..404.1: 0.301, 7.25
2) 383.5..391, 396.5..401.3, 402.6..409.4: 0.069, 7.08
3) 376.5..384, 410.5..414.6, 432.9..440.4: -0.112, 6.62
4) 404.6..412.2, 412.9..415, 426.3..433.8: -0.065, 7.08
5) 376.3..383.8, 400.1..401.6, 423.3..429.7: -0.127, 6.68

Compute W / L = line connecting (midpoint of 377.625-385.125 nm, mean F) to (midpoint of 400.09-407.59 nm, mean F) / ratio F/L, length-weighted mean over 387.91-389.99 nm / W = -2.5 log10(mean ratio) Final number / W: 0.11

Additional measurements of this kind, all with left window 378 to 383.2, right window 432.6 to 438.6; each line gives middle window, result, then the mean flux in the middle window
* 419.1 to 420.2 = -0.12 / 7.56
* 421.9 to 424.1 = -0.08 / 7.33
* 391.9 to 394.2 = 0.11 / 5.95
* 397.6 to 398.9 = -0.08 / 7.15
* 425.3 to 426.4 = -0.08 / 7.36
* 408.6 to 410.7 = 0.04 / 6.47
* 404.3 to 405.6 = -0.12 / 7.42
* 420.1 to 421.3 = -0.09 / 7.34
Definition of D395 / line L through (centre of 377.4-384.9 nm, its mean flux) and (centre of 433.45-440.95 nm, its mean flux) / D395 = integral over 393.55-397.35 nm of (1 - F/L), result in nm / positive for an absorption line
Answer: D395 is 0.21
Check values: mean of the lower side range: 6.3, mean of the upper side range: 6.97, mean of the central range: 6.11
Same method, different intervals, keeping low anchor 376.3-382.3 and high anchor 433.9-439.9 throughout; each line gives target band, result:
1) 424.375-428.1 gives -0.21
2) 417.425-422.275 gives -0.48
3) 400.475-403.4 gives -0.39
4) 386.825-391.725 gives -0.19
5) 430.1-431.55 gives 0.01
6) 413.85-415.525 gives -0.21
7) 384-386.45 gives -0.20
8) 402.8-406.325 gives -0.44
